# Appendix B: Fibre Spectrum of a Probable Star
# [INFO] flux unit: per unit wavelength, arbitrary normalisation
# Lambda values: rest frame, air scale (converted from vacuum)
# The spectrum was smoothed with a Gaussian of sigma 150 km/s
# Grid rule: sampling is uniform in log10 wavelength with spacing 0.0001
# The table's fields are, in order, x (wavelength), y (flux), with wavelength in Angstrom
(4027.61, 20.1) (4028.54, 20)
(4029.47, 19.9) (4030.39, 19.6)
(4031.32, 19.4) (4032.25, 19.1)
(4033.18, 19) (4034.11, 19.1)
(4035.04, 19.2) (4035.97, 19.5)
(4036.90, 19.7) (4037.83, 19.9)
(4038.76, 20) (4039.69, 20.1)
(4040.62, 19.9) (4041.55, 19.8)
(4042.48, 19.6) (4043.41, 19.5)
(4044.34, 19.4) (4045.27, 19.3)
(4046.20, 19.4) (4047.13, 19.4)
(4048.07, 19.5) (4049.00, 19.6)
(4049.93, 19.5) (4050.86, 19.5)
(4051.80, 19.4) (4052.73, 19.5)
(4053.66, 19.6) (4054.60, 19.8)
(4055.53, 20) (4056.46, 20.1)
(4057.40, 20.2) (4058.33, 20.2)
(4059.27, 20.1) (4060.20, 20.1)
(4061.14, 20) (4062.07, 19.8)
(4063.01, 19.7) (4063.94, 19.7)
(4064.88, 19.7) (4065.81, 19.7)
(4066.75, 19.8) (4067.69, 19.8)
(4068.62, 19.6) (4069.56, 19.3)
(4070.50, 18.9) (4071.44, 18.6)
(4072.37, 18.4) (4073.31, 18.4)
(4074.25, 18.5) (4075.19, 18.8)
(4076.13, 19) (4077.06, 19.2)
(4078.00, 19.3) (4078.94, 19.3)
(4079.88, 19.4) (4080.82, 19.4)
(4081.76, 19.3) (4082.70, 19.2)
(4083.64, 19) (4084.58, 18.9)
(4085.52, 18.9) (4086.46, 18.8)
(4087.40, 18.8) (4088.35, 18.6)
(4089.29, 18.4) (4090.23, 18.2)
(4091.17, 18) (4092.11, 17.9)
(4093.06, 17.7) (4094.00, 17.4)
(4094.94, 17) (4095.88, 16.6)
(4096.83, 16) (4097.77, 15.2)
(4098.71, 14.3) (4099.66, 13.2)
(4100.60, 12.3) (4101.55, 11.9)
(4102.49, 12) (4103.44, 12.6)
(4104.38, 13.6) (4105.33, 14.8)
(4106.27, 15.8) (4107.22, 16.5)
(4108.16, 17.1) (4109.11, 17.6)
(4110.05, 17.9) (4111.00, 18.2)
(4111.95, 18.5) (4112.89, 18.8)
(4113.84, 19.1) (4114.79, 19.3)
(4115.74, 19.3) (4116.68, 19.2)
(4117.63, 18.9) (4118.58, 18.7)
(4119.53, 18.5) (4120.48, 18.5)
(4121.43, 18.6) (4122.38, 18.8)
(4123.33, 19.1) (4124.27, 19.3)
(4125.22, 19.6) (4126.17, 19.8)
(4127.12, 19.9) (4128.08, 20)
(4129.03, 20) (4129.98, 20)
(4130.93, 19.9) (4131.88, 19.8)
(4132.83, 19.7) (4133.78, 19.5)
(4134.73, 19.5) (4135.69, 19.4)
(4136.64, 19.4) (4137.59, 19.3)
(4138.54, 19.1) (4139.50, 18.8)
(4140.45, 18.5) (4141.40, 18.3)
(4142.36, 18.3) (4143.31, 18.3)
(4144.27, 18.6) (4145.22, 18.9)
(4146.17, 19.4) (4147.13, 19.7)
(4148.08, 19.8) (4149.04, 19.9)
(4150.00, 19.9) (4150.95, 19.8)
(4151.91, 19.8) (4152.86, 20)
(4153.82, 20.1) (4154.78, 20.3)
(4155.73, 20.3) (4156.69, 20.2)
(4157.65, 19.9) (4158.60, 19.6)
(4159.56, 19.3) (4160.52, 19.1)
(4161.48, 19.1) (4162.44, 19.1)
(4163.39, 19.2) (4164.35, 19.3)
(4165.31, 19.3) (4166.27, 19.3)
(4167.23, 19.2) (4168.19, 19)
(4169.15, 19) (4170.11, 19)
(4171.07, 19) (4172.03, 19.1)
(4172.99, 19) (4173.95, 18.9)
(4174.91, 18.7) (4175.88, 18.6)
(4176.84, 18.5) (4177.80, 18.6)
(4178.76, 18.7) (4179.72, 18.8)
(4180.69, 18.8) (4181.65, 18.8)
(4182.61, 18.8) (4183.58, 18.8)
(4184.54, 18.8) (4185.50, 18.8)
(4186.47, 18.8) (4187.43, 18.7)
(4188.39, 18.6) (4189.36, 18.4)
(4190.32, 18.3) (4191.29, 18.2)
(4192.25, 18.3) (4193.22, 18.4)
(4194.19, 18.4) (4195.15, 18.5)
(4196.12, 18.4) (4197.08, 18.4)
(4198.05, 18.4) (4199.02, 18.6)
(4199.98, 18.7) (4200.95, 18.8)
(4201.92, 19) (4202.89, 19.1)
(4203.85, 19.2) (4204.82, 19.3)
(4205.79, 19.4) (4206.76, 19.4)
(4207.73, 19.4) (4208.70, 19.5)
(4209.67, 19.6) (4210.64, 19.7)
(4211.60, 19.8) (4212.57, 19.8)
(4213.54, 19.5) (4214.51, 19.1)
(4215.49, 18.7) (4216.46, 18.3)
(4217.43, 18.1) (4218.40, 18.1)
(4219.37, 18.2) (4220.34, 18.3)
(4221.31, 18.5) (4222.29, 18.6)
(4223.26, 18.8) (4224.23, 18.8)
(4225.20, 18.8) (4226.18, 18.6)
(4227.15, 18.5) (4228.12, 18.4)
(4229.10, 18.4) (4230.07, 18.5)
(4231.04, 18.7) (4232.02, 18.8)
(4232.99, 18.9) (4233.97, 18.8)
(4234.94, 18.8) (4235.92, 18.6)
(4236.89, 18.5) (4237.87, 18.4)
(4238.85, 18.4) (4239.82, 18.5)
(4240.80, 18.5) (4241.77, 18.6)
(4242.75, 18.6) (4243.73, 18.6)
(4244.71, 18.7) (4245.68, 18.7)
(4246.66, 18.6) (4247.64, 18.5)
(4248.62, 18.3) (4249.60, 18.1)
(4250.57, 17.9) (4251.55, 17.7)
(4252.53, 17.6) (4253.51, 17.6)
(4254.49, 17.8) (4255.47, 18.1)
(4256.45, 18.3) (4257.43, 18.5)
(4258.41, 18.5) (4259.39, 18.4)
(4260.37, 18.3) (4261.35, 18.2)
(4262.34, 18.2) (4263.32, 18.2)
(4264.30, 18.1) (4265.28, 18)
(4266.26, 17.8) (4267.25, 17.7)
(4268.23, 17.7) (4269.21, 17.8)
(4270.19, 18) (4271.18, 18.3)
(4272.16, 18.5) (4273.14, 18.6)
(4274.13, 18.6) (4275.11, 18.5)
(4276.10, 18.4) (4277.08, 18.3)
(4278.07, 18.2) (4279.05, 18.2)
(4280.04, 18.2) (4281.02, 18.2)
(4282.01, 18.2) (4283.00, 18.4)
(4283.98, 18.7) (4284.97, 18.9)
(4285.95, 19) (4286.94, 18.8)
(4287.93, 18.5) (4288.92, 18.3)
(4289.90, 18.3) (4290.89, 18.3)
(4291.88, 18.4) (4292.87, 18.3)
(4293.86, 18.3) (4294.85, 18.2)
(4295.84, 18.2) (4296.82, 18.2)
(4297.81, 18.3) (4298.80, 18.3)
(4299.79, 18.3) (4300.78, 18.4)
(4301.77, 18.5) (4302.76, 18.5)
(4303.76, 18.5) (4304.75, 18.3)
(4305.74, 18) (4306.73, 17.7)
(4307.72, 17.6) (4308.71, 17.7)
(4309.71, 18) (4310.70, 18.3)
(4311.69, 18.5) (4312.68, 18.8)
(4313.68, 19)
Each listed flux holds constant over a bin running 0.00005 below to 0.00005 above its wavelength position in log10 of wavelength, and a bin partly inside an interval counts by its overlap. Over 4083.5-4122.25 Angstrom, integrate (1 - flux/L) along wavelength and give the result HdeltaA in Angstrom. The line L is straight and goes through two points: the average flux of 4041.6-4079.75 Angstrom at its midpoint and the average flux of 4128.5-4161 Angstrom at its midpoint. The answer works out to 4.8 Angstrom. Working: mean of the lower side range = 19.5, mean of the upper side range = 19.5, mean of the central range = 17.1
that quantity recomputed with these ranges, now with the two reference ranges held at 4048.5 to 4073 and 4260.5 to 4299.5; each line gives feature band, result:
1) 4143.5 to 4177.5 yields -0.59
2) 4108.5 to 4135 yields 0.18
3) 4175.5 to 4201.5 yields 0.36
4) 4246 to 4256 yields 0.24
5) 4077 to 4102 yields 2.57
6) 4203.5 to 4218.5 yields -0.40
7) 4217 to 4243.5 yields 0.07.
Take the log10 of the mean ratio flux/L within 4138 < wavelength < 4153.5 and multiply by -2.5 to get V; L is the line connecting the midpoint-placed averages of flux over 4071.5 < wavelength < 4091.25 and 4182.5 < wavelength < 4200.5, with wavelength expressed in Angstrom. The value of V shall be -0.03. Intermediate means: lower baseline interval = 18.9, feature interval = 19.2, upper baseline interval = 18.5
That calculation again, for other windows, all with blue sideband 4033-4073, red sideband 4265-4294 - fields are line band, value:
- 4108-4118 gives 0.04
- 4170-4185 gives 0.01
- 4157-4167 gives -0.02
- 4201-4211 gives -0.03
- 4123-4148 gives -0.01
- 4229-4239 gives 0.00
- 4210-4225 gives -0.01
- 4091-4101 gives 0.21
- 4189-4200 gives 0.02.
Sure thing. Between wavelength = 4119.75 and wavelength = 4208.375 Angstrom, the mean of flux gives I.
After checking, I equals 19.1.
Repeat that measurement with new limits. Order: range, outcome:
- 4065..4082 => 19.2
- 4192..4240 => 18.8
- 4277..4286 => 18.4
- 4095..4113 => 15.4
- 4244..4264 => 18.2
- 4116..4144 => 19.2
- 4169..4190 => 18.8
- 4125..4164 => 19.5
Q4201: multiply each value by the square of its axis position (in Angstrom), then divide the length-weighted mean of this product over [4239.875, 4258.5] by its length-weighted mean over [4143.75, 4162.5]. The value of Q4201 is 1.0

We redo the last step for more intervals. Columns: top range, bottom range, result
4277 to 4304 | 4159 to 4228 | 1.02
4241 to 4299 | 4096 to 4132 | 1.13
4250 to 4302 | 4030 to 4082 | 1.04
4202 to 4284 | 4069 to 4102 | 1.12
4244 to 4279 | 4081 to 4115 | 1.17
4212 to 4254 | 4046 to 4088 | 1.03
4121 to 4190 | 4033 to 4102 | 1.07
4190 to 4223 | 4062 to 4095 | 1.06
